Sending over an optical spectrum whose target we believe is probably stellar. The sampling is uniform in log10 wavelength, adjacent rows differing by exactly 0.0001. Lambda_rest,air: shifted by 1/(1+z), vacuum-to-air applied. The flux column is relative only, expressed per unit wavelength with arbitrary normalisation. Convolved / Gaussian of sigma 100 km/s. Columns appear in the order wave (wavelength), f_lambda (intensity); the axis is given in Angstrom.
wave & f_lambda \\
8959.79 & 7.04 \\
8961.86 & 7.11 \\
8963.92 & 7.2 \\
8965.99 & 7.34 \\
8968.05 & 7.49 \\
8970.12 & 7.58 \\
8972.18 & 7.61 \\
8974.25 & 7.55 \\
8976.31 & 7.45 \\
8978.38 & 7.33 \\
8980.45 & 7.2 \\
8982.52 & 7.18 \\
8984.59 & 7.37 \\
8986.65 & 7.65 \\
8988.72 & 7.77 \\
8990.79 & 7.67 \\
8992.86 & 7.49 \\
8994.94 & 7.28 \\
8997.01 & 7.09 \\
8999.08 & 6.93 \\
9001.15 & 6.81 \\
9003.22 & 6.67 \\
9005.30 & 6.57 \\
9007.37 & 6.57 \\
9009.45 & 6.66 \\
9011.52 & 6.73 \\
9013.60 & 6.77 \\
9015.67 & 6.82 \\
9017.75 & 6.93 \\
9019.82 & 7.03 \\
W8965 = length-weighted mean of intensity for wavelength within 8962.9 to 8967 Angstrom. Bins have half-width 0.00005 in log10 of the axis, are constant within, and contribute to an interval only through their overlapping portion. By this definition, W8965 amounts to 7.26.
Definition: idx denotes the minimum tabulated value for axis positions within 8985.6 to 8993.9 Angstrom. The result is 7.49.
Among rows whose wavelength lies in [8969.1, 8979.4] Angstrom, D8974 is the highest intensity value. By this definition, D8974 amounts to 7.61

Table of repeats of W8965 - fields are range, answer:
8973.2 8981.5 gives 7.38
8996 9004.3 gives 6.87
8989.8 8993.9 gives 7.57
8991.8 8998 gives 7.28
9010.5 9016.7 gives 6.77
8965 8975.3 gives 7.52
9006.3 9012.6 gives 6.65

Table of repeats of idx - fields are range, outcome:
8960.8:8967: 7.11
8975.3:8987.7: 7.18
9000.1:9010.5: 6.57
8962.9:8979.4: 7.2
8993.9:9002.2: 6.81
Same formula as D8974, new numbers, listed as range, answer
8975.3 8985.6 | 7.45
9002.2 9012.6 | 6.73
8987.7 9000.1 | 7.77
